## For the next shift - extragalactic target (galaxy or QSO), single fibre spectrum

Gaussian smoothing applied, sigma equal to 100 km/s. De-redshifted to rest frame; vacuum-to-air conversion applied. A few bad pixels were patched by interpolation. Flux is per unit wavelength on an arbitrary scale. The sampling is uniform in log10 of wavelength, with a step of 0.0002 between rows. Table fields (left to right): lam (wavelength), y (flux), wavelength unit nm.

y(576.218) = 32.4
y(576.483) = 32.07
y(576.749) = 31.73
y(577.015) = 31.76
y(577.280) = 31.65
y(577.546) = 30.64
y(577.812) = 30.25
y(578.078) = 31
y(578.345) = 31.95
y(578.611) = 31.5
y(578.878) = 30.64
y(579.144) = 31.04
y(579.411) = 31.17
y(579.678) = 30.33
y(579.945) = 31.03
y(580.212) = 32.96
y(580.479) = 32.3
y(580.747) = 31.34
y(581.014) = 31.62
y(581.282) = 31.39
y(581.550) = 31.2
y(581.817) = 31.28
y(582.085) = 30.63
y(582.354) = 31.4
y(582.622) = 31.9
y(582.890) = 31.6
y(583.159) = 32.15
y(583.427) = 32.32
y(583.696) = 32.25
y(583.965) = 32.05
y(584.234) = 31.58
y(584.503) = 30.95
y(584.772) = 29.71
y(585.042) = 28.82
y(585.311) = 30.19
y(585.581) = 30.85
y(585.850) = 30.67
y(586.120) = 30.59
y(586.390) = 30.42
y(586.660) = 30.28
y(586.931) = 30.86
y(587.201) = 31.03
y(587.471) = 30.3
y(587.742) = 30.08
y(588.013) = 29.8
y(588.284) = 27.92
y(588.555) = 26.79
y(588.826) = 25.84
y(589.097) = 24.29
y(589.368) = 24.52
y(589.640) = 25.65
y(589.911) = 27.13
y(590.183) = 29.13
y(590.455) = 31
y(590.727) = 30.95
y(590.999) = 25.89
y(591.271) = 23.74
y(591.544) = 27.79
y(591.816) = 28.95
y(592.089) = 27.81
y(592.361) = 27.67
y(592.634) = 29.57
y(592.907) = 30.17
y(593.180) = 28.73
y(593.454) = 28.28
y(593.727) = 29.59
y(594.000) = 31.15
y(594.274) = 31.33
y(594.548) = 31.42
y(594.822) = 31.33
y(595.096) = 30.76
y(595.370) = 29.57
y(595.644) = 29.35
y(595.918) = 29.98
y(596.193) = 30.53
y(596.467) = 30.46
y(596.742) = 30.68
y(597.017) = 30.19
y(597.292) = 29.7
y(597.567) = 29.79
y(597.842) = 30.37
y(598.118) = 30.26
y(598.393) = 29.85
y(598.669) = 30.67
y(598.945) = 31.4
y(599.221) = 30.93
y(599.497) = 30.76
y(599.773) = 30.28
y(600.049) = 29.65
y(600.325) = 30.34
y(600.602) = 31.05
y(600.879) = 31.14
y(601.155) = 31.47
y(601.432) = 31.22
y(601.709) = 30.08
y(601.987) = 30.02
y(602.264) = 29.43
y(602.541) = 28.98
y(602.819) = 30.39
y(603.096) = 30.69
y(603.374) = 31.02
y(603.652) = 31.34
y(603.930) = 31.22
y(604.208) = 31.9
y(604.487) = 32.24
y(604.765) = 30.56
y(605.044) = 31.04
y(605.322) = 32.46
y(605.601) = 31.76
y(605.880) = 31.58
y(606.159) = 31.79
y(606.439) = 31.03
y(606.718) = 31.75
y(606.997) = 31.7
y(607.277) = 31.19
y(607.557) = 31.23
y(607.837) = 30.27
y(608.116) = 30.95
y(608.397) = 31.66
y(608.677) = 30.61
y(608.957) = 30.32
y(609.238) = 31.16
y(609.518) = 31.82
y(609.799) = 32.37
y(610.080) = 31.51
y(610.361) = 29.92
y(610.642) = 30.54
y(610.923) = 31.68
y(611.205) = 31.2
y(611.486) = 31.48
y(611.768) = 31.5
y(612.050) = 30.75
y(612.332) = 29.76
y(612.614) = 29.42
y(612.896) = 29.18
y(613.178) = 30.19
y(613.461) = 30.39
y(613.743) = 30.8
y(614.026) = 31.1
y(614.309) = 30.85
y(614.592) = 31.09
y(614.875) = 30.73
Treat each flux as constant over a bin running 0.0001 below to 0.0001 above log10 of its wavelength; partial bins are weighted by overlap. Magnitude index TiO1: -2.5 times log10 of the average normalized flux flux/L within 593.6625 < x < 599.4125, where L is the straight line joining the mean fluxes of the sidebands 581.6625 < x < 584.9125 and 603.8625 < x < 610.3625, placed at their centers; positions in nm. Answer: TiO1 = 0.03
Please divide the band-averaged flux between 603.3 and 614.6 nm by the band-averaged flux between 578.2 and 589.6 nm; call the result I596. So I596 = 1.0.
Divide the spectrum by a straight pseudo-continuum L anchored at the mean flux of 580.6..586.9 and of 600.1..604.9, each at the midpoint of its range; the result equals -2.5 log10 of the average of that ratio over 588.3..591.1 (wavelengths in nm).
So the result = 0.14 mag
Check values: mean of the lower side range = 31.1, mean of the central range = 27.2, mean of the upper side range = 30.8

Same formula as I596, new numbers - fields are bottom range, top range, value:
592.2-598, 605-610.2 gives 1.05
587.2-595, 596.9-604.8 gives 1.07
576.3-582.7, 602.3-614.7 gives 0.99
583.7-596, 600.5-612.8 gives 1.06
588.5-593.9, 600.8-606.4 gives 1.12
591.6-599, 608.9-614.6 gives 1.03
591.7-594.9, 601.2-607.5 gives 1.05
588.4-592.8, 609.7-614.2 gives 1.12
